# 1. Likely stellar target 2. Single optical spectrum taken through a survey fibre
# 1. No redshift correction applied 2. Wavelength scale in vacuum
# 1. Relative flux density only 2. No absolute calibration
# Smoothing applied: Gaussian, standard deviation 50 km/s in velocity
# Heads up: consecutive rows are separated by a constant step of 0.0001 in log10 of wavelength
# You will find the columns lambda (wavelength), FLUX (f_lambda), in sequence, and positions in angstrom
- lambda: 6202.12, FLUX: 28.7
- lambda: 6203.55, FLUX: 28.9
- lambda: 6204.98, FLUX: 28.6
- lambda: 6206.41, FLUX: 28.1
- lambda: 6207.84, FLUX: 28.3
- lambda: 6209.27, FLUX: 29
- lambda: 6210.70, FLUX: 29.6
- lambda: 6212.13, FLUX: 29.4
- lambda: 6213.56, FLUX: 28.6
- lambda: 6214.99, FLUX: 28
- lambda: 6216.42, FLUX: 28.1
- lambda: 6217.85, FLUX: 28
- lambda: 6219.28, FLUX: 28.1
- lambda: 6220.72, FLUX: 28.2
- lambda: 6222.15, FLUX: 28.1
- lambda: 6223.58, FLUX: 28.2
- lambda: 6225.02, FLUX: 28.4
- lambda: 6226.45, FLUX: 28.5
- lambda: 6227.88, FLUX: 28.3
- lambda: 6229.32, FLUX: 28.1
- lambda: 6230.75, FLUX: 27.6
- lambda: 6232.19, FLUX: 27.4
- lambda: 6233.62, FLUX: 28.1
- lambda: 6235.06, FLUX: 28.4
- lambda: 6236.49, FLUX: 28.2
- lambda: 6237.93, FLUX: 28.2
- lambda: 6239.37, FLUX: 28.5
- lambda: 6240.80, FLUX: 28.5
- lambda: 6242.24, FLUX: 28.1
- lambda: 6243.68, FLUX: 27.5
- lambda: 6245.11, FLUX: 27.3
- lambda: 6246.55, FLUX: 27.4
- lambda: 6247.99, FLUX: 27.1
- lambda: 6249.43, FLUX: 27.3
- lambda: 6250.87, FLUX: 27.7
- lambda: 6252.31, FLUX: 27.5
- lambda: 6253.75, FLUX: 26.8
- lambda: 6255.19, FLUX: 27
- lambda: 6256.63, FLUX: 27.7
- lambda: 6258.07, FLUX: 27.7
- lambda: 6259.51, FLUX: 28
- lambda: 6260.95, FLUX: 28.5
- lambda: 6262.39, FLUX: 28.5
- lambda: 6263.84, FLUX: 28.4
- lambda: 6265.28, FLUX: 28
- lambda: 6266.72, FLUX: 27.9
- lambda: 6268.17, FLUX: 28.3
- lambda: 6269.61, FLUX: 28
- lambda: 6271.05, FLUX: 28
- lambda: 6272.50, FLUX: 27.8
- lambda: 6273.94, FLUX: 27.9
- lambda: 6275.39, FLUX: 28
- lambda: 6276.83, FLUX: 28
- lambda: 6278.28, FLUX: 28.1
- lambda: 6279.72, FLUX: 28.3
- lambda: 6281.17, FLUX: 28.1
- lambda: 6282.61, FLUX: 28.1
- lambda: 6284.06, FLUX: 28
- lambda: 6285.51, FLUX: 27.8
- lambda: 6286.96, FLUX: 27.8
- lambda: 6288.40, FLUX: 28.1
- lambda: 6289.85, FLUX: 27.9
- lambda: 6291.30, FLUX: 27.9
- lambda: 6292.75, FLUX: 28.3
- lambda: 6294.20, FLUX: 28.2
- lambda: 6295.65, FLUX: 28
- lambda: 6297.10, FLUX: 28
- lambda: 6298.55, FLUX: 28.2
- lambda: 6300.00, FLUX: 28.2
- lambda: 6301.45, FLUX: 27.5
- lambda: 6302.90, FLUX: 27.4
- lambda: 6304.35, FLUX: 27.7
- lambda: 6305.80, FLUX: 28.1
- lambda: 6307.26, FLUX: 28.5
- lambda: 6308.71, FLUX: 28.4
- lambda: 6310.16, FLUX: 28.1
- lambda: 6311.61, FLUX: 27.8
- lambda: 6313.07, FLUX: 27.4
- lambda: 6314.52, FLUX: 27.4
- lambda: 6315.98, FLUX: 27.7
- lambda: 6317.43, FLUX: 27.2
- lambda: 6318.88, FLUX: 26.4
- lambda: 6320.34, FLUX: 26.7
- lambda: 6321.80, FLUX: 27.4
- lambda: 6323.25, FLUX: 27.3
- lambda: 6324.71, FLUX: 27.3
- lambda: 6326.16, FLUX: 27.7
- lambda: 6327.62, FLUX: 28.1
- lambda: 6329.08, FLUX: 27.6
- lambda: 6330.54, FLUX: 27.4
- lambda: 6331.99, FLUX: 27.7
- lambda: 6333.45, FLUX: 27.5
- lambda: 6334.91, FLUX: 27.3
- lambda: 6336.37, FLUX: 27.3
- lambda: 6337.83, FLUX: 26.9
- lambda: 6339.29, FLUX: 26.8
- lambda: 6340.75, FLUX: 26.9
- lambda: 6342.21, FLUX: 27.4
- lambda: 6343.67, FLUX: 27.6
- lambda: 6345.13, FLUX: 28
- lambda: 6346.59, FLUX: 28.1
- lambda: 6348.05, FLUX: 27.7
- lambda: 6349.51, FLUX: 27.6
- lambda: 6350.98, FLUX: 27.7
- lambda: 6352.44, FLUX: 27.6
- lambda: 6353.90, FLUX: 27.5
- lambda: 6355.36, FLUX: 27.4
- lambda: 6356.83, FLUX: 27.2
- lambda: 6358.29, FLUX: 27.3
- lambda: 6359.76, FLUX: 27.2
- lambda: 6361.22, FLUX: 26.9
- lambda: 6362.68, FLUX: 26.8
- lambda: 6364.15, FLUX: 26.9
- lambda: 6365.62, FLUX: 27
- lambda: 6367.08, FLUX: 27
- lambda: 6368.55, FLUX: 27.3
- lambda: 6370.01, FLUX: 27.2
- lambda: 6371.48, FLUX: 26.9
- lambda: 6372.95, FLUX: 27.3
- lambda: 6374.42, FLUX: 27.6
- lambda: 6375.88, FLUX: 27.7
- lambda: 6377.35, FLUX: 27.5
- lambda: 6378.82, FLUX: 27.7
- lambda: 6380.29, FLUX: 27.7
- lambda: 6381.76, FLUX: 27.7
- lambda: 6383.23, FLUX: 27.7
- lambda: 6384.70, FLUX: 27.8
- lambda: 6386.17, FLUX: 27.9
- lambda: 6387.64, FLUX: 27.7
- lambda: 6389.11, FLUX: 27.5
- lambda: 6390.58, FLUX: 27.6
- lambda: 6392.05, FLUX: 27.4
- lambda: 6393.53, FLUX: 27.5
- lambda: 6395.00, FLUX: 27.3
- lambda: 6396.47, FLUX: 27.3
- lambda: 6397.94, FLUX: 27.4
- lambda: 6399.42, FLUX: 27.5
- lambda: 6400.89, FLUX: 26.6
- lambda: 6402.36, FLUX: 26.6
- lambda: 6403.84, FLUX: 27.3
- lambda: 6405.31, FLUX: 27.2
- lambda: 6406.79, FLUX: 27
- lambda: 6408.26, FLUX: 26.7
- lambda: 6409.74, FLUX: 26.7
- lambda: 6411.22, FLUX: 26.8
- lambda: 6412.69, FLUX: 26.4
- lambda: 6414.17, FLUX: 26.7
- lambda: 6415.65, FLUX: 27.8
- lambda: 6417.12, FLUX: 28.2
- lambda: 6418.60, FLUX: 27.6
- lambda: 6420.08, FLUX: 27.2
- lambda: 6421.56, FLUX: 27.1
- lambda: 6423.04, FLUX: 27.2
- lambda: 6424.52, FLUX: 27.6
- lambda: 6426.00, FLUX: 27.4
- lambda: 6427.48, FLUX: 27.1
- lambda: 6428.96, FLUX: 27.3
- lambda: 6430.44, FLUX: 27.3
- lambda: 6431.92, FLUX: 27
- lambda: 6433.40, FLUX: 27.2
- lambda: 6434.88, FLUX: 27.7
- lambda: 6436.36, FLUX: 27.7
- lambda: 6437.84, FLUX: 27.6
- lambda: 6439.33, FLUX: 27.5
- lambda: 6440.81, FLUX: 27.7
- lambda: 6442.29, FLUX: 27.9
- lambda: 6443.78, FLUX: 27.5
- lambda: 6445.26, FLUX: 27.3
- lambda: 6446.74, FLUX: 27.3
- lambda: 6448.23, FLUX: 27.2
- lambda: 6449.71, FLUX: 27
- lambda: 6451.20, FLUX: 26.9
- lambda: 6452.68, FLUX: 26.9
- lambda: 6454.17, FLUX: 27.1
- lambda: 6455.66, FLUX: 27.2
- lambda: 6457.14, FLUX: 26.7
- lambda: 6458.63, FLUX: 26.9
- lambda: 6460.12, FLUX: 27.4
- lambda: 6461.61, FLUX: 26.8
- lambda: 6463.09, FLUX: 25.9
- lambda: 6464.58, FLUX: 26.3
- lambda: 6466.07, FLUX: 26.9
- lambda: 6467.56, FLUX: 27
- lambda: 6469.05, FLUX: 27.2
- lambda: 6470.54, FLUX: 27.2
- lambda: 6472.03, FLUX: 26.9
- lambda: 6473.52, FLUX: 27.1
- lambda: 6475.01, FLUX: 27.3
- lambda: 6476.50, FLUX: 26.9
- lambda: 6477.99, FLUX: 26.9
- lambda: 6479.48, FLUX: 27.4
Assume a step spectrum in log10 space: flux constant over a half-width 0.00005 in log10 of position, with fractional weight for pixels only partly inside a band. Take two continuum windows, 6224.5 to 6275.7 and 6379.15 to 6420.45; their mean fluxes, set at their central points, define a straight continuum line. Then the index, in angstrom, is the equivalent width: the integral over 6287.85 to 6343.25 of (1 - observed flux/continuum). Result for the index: 0.1 angstrom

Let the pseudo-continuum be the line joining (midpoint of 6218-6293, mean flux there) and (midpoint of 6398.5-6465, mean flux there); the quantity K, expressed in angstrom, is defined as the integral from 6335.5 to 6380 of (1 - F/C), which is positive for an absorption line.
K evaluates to 0.3 angstrom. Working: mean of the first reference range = 28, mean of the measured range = 27.3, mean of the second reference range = 27.2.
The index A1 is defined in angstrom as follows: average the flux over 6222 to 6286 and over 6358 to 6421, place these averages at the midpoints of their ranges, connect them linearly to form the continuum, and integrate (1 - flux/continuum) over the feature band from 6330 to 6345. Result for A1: 0.12 angstrom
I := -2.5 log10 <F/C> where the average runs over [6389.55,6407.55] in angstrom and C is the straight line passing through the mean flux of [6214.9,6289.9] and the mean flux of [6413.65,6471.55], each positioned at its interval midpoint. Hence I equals 0.006 mag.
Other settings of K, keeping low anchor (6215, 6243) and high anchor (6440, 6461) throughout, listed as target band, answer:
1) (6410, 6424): 0.07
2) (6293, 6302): -0.06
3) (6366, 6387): 0.02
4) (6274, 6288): -0.04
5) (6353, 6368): 0.25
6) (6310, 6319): 0.11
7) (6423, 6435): 0.00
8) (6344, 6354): -0.04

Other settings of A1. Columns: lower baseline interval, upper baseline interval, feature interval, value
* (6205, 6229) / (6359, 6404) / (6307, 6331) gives 0.2 angstrom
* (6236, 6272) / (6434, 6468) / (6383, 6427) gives 0.0 angstrom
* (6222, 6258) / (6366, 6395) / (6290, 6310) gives -0.2 angstrom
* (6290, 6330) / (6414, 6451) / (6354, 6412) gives 0.5 angstrom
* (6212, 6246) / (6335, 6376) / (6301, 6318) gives -0.1 angstrom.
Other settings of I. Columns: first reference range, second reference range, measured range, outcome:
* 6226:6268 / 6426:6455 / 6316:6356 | 0.01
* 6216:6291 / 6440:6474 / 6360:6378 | 0.01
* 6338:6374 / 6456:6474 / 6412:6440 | -0.01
